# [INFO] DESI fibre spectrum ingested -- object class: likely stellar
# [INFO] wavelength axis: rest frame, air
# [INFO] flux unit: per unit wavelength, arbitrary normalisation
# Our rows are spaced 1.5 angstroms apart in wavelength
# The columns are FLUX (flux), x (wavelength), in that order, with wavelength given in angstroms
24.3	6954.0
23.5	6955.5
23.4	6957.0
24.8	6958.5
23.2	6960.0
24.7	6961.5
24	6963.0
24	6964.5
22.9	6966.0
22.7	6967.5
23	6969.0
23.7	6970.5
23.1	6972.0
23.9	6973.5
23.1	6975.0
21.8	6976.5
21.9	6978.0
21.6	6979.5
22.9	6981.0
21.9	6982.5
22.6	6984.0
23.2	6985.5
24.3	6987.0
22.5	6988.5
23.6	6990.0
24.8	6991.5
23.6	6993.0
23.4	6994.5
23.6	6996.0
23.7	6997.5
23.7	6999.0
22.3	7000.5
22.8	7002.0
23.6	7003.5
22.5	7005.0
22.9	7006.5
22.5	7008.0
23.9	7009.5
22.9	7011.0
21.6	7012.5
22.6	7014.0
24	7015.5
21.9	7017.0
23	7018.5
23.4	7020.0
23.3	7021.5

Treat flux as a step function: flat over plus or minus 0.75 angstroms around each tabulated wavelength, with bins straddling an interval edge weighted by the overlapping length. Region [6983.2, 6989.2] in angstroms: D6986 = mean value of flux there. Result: 23.1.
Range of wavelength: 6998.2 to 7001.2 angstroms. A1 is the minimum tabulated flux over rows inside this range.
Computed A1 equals 22.3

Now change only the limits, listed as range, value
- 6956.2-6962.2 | 23.2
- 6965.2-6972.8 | 22.7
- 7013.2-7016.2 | 22.6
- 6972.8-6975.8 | 23.1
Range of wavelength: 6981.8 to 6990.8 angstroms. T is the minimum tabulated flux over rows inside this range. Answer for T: 21.9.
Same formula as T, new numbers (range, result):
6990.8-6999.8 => 23.4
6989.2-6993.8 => 23.6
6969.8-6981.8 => 21.6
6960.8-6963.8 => 24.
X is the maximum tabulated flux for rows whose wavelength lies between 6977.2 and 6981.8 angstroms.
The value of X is 22.9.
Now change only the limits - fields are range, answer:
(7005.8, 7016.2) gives 24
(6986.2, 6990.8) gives 24.3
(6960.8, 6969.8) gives 24.7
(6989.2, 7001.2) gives 24.8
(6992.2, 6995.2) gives 23.6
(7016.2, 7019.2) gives 23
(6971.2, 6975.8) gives 23.9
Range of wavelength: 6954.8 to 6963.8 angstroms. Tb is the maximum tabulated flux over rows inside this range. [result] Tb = 24.8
